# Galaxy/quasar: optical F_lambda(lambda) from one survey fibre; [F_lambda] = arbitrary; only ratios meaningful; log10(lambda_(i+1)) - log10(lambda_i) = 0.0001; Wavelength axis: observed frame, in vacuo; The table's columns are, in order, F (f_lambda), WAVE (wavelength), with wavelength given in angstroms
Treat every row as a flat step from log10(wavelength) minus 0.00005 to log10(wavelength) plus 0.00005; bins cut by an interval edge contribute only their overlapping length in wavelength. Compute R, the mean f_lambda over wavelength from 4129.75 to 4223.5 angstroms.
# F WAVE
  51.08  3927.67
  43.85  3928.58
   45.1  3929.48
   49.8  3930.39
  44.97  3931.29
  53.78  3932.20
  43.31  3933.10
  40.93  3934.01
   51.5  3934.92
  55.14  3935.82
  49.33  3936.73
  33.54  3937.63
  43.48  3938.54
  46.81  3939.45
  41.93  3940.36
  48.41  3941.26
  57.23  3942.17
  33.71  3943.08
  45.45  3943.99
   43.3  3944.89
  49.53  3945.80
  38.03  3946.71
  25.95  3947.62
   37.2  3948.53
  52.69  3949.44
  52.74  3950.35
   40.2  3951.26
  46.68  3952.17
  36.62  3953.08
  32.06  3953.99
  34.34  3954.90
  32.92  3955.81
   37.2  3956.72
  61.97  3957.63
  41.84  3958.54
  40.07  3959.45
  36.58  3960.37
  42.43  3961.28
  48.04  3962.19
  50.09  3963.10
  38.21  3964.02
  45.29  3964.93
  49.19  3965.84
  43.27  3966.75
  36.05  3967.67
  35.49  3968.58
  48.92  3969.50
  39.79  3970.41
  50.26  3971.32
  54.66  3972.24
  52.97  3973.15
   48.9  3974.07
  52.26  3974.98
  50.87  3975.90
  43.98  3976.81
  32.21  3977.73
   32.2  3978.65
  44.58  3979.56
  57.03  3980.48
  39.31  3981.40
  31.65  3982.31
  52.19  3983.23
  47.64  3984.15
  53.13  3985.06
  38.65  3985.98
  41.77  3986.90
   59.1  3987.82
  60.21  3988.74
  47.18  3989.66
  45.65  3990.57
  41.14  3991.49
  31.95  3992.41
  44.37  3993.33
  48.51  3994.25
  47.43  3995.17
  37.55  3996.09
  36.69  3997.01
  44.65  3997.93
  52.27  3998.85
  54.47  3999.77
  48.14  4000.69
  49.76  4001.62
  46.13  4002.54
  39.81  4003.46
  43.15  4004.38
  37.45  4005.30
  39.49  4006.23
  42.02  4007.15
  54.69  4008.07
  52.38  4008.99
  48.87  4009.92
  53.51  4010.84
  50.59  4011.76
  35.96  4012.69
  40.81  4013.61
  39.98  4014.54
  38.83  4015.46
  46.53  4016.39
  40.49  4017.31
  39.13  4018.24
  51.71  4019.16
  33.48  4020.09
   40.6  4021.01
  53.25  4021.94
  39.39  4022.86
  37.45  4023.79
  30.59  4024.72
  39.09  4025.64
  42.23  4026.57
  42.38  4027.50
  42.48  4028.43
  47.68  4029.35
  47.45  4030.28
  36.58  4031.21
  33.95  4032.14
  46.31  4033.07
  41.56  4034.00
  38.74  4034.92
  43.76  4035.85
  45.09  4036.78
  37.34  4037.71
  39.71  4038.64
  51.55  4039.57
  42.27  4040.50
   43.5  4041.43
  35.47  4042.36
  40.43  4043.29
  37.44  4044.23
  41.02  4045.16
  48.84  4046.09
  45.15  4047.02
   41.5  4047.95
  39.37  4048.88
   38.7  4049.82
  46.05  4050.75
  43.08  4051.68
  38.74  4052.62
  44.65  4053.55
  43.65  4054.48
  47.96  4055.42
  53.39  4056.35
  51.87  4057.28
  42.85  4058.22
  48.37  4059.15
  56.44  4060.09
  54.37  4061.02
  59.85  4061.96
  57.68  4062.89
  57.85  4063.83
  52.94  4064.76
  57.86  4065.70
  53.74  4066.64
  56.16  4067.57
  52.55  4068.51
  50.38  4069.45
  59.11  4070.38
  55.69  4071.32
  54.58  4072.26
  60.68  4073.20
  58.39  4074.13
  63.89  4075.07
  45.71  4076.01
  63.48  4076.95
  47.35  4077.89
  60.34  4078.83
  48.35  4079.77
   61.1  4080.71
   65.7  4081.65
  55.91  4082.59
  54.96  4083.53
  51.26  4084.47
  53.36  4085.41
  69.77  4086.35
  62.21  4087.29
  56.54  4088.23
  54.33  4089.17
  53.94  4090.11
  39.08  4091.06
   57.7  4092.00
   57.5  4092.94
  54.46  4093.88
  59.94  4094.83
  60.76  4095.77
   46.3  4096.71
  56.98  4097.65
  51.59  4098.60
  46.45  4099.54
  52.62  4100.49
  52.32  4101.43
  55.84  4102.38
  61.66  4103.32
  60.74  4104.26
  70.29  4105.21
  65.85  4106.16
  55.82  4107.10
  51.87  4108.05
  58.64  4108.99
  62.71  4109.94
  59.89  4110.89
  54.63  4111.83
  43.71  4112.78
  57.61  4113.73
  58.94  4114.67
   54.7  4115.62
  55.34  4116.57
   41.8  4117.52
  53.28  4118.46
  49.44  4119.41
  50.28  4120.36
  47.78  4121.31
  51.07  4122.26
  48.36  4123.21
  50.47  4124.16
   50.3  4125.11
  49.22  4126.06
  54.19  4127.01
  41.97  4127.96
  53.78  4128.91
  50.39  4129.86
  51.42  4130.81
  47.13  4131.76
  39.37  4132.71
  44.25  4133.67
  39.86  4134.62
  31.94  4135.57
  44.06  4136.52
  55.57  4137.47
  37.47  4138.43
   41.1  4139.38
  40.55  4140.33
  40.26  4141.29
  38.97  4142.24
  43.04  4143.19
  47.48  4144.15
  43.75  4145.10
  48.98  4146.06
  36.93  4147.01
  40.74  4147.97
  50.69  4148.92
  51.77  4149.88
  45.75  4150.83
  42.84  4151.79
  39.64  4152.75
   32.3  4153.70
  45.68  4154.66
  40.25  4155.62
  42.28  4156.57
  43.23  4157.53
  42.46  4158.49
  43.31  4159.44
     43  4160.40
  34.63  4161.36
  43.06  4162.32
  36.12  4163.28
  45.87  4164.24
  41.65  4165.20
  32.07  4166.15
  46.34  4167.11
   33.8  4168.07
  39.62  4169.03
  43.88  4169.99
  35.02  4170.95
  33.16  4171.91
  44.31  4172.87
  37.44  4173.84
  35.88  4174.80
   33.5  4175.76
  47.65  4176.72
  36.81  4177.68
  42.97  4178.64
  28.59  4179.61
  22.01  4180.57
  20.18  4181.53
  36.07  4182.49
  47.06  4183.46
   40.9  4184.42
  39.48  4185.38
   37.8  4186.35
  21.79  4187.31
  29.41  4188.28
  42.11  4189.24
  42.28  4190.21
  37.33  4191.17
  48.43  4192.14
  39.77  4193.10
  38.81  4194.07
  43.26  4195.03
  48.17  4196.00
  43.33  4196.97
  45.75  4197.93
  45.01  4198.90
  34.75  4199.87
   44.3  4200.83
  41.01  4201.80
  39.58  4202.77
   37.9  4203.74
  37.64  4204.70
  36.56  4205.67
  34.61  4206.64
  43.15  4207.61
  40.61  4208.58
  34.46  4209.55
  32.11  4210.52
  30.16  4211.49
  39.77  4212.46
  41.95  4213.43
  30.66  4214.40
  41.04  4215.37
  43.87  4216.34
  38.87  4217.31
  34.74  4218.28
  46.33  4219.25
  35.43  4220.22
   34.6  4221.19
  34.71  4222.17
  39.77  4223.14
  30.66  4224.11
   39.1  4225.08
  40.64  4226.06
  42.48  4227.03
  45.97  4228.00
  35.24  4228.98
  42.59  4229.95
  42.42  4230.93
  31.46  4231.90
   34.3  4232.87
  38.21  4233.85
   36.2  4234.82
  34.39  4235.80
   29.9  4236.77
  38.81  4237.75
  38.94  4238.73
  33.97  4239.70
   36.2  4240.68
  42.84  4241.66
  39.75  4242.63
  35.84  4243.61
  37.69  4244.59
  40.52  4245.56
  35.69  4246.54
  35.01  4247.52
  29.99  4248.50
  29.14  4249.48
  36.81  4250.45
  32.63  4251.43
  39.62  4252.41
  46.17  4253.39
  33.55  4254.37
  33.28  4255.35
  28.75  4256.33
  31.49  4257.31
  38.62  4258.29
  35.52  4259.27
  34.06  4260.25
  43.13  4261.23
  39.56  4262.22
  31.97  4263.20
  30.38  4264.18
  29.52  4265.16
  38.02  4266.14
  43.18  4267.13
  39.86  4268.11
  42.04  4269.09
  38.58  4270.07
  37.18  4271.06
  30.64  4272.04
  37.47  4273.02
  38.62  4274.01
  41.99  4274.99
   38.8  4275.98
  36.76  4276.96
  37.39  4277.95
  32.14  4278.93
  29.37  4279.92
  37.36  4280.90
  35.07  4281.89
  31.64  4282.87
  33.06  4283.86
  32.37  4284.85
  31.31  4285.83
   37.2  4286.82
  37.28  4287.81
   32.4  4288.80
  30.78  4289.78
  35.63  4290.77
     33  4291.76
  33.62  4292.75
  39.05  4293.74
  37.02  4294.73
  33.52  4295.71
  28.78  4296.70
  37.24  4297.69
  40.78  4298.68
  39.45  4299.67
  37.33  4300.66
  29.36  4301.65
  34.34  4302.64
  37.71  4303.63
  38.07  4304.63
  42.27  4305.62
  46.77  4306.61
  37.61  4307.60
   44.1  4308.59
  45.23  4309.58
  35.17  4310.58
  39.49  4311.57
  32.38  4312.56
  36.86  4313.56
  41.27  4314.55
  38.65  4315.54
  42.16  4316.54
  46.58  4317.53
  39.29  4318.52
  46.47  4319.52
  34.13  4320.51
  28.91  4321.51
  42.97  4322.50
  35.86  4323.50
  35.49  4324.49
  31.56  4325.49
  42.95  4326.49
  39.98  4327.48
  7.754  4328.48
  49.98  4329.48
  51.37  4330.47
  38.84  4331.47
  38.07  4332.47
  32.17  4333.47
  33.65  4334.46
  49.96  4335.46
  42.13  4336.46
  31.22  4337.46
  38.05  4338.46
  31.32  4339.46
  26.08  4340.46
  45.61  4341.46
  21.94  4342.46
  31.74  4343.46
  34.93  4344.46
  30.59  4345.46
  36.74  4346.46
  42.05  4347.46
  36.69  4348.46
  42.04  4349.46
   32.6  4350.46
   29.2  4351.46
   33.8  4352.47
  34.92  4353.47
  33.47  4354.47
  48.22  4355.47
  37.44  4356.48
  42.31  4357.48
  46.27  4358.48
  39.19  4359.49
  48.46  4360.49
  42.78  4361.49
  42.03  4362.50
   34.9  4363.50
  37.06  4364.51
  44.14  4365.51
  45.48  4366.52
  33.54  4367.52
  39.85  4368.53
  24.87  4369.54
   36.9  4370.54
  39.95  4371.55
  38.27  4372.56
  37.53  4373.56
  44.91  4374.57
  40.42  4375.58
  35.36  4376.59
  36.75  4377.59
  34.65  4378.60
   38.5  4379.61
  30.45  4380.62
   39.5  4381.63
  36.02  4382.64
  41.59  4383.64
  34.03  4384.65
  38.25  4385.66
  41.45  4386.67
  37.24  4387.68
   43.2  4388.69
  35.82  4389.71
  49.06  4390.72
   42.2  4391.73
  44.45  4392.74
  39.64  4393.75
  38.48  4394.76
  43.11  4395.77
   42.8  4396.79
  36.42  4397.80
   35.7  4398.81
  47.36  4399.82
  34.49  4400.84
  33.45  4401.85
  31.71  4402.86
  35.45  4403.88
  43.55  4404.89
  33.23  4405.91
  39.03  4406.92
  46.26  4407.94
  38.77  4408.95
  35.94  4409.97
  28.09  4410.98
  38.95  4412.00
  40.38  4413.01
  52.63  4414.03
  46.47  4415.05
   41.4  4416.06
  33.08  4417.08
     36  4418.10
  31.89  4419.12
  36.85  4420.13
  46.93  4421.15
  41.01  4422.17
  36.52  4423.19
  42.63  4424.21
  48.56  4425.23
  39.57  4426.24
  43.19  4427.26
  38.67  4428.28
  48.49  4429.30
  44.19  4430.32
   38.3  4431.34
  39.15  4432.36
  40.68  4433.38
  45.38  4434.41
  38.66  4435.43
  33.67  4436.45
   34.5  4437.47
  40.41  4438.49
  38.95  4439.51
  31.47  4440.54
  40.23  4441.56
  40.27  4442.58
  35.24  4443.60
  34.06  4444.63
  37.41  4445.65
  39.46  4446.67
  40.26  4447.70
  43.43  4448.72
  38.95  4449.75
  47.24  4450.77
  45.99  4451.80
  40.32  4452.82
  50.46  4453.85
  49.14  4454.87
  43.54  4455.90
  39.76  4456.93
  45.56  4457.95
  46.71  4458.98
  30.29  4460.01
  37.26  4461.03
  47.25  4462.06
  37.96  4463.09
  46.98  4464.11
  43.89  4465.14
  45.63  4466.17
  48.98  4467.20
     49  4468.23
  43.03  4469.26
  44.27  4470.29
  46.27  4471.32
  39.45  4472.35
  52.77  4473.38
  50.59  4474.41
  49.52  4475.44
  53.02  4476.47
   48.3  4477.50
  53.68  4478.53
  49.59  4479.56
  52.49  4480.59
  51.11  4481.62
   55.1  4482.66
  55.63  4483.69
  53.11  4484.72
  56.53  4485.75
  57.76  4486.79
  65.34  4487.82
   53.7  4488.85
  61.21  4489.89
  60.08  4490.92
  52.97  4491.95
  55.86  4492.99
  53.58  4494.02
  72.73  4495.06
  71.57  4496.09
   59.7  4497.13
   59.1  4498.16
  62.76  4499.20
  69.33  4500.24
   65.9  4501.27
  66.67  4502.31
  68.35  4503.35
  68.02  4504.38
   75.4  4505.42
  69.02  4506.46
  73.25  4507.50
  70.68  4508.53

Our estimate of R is 39.9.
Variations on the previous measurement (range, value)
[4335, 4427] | 38.5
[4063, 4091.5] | 55.9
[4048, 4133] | 53.3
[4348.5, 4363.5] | 39.3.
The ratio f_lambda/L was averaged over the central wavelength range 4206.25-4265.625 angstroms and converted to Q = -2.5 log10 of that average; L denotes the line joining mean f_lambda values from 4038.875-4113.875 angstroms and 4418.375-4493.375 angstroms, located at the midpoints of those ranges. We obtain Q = 0.32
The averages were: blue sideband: 52.8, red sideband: 45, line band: 36.7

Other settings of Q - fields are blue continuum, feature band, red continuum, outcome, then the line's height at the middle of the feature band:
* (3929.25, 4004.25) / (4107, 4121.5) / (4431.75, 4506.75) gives -0.165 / 46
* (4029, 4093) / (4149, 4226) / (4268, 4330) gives 0.106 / 42.9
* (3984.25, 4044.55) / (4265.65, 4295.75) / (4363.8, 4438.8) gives 0.133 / 40.6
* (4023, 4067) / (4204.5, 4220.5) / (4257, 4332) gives 0.048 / 39.5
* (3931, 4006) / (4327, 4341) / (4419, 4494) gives 0.228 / 45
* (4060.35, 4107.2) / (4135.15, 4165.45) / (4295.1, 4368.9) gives 0.209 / 51.4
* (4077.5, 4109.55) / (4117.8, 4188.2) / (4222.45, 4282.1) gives 0.172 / 48.9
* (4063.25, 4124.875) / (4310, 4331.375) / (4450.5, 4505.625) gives 0.374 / 53.8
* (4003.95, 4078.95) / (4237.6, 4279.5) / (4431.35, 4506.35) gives 0.293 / 47.8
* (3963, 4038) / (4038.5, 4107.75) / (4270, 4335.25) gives -0.233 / 42.4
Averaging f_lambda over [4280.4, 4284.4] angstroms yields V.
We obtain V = 34.2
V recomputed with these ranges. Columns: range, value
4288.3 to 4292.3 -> 33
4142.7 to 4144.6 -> 45.1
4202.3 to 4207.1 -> 37.3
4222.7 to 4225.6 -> 36.5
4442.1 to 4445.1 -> 36.5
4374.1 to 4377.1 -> 40.2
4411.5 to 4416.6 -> 43.9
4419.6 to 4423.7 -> 40.3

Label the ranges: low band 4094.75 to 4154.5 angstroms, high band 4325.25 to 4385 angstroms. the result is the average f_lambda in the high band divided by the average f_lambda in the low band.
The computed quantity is 0.76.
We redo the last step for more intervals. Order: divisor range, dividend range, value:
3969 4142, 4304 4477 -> 0.82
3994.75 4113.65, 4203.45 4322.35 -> 0.75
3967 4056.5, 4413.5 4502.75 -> 1.07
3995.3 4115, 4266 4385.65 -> 0.76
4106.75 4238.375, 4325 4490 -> 0.98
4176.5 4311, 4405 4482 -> 1.14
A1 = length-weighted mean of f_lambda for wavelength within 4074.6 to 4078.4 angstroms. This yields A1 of 55.1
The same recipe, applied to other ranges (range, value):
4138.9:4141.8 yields 40.7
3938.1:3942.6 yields 47.5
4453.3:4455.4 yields 49.5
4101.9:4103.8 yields 58.9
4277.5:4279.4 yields 34.8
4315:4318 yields 42.4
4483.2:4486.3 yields 55.1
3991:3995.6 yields 42.6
